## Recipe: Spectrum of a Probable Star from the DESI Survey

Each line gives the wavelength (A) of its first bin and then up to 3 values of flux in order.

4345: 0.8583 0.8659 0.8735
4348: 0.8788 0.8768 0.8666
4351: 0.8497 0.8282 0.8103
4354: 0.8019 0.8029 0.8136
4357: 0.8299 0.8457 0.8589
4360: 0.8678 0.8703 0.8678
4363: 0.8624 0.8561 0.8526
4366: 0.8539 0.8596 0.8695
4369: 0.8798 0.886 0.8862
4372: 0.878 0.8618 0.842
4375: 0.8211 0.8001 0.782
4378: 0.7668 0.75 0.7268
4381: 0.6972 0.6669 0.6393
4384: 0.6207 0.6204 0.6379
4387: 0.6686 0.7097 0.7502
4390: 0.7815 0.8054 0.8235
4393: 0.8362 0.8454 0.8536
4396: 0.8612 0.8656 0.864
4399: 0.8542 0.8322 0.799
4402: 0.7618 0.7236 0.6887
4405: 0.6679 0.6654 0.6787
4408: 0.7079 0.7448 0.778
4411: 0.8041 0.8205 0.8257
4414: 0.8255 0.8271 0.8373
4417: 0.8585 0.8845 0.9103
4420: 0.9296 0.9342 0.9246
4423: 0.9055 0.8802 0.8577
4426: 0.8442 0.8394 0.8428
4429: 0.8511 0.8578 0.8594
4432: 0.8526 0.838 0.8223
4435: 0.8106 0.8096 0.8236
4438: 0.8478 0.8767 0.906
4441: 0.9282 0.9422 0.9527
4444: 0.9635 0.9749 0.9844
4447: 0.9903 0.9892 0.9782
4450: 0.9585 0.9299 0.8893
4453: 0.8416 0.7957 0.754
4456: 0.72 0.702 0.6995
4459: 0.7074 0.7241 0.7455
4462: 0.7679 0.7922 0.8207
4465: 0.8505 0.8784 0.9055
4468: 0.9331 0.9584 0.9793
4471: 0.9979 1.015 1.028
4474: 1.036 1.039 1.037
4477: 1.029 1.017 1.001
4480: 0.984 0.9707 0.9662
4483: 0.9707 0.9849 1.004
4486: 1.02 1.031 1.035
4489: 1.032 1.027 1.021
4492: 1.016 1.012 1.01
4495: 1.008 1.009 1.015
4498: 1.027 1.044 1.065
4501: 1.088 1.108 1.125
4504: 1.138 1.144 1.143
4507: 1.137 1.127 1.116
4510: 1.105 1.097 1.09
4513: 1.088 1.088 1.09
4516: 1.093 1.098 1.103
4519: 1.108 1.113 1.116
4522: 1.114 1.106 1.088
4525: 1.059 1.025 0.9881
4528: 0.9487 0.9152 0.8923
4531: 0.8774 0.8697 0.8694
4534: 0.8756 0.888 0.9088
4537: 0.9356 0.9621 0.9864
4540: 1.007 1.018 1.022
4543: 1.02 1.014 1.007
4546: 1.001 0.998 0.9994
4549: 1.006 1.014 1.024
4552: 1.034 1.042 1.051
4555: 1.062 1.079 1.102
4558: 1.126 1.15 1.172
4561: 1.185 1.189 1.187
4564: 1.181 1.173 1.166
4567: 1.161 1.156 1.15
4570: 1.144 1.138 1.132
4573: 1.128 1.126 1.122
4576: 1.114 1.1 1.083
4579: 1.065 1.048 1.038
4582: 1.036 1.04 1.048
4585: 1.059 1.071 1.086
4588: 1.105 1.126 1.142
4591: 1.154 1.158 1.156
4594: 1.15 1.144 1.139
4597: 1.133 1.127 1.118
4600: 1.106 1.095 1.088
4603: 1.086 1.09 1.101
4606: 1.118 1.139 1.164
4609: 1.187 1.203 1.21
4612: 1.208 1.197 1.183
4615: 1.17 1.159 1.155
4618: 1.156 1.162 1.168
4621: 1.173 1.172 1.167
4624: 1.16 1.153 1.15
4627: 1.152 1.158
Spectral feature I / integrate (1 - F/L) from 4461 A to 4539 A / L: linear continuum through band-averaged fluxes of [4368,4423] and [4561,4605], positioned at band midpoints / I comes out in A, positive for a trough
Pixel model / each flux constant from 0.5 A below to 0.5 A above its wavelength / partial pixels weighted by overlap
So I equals -3.0 A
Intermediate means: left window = 0.793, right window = 1.12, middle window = 1.01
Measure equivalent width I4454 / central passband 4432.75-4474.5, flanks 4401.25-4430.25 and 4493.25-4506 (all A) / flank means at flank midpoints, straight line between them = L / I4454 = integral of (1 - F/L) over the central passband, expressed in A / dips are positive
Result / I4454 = 2.3 A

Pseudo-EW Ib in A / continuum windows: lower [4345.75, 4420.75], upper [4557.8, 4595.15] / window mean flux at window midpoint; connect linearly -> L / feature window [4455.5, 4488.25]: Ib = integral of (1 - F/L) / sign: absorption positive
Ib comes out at 1.2 A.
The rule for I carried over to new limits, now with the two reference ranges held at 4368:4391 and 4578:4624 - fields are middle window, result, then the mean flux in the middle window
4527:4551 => 1.5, 0.96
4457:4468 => 1.3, 0.792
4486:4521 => -3.9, 1.07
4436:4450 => -1.0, 0.932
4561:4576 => -1.1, 1.15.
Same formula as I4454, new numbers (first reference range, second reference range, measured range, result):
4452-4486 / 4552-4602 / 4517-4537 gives 0.4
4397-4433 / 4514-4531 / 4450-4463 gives 1.8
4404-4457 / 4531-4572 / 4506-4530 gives -1.9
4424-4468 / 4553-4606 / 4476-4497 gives -1.7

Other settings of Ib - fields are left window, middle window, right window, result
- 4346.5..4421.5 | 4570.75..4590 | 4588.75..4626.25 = 0.3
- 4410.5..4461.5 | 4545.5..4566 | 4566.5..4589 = -0.6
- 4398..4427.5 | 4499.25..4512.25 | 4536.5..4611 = -1.8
